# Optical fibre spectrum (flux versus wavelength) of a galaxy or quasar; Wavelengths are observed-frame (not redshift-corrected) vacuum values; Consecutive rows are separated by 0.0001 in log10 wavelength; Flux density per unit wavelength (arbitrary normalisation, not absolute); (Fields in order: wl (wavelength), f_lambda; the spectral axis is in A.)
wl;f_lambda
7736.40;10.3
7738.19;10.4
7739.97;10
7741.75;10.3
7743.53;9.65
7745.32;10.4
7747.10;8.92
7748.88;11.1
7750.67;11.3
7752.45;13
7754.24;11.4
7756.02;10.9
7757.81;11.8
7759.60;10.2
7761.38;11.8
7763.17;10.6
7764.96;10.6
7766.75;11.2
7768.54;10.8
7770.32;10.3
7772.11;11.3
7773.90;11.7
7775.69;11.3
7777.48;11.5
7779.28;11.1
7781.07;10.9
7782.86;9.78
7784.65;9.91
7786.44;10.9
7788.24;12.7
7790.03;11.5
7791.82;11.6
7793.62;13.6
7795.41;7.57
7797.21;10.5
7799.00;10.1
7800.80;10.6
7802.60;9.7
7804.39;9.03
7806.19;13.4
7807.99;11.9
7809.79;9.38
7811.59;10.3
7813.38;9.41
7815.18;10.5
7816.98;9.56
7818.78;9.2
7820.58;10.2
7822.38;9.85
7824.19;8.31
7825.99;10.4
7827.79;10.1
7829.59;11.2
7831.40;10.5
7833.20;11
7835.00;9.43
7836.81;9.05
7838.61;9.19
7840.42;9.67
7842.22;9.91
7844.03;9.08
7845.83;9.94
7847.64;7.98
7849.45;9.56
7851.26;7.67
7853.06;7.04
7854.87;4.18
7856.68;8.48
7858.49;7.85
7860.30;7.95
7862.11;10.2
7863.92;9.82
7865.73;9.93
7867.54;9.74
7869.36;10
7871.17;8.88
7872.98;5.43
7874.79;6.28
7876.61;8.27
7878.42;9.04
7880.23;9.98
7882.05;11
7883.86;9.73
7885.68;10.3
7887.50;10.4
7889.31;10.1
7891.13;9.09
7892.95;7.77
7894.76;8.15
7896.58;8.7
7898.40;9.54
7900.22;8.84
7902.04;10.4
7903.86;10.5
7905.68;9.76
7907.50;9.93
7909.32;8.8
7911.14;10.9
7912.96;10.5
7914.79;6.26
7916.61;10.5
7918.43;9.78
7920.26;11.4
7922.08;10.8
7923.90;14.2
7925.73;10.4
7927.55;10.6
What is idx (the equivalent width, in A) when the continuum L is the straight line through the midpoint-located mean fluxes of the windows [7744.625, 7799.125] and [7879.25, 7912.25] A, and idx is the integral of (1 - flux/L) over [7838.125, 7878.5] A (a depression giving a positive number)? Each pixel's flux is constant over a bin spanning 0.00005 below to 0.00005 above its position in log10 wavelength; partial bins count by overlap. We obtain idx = 6.3 A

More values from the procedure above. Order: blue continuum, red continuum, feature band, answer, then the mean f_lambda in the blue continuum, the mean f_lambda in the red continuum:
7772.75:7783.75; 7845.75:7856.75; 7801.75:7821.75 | -1.6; 11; 7.63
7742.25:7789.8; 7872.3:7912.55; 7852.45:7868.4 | 2.2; 11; 9.26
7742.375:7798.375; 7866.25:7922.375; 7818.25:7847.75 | 1.1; 11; 9.37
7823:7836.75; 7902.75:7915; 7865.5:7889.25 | 1.7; 10.1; 9.72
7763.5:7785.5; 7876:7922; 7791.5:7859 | 4.7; 10.9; 9.62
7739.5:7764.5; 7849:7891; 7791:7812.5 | -1.5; 10.8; 8.77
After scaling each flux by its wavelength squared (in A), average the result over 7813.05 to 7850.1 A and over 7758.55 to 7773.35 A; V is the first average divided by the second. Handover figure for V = 0.91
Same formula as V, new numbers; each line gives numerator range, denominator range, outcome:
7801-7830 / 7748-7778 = 0.92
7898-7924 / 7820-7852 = 1.06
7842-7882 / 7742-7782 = 0.80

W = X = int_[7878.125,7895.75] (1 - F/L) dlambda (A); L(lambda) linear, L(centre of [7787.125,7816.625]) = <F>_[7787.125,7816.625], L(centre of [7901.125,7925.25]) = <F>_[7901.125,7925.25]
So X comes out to 1.4 A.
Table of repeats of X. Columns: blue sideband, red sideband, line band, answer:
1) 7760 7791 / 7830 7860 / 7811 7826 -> -0.1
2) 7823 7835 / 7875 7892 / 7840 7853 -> 1.4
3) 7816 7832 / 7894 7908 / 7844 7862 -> 3.2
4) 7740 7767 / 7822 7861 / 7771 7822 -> -3.7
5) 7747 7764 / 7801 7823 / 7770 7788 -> -0.3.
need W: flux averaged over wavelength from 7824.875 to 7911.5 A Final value 9.19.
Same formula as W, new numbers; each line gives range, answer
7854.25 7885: 8.69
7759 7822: 10.7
